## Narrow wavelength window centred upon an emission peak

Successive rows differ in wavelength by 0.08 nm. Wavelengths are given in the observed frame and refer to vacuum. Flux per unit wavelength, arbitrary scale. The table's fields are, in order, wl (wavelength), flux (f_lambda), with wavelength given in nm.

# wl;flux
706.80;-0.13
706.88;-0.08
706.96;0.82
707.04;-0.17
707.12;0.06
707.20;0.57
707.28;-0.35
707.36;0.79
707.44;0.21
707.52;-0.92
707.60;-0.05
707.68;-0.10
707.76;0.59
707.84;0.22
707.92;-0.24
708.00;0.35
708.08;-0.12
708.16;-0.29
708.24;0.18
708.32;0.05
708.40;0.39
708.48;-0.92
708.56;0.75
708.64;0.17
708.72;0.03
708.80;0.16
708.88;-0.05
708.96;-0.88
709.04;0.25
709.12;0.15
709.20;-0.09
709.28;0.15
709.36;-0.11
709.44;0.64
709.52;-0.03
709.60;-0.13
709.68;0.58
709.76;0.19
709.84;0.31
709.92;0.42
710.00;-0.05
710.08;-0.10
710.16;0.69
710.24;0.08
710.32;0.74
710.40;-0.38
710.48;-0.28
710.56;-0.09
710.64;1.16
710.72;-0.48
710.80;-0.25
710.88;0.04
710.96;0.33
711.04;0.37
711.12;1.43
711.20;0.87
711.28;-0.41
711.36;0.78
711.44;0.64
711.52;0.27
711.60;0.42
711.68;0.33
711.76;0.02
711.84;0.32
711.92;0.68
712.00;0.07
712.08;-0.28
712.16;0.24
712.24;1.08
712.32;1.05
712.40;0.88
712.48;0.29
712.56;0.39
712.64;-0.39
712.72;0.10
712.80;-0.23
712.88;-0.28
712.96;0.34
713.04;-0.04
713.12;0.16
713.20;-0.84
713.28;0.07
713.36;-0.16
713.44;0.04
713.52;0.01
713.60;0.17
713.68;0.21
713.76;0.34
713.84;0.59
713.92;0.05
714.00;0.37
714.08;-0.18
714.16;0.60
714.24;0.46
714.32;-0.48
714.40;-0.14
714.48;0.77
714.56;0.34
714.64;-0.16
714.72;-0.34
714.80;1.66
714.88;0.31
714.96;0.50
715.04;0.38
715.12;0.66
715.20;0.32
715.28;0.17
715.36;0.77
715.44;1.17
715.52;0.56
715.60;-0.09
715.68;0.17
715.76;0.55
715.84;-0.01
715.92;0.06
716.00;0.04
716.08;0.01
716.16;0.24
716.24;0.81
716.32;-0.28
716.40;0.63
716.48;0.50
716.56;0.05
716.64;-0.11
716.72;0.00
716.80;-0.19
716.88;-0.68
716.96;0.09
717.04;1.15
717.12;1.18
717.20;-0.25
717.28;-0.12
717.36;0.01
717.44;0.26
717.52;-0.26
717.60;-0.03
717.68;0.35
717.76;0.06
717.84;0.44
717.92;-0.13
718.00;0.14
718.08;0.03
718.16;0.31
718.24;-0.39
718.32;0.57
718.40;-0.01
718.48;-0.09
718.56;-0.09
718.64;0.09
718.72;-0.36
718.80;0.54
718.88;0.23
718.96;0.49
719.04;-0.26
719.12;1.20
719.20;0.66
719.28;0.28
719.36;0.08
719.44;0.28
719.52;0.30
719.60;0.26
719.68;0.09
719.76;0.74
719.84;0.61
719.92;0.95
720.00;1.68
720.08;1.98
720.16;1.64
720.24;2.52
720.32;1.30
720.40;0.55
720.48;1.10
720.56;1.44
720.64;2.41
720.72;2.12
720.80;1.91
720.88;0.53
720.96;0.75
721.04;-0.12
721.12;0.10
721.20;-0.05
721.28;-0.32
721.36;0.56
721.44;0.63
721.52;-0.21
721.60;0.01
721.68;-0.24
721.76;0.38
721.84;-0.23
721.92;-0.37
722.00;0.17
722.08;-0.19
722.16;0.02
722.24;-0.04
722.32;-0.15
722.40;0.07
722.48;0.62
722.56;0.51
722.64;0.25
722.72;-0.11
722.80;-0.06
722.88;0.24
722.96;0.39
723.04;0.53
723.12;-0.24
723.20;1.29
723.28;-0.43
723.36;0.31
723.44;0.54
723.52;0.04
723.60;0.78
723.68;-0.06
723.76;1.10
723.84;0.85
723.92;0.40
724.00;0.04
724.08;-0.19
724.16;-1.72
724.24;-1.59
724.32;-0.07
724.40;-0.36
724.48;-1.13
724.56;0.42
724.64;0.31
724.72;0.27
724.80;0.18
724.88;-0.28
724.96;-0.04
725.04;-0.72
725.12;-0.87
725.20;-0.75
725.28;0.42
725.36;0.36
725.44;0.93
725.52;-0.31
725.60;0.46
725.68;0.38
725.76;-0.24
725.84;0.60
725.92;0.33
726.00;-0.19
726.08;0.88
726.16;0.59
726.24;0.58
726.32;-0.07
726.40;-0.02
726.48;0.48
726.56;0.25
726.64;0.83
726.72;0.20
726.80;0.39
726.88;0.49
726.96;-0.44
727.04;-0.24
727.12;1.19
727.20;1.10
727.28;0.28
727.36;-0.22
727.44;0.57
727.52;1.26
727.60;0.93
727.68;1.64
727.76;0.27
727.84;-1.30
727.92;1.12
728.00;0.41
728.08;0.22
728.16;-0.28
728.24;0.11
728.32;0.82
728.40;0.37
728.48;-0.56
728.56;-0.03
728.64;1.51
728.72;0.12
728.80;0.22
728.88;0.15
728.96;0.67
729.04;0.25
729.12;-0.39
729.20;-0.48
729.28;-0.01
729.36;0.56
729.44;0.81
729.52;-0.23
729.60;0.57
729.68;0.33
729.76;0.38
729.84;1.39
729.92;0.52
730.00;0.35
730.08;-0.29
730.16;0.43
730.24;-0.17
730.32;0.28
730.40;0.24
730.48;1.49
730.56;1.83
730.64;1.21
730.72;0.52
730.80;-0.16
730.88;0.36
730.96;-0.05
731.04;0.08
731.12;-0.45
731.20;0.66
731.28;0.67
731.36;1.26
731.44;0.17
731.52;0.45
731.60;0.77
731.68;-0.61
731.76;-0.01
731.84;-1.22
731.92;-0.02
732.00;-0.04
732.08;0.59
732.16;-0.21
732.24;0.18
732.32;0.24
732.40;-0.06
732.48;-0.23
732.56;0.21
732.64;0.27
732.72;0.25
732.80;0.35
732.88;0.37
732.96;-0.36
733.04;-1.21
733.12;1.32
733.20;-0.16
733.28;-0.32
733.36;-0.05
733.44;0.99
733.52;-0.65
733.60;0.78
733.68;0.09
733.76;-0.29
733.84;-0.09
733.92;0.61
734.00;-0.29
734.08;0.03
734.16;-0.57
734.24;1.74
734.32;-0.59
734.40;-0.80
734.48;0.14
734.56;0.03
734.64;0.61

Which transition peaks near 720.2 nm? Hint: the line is [O II] 3727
